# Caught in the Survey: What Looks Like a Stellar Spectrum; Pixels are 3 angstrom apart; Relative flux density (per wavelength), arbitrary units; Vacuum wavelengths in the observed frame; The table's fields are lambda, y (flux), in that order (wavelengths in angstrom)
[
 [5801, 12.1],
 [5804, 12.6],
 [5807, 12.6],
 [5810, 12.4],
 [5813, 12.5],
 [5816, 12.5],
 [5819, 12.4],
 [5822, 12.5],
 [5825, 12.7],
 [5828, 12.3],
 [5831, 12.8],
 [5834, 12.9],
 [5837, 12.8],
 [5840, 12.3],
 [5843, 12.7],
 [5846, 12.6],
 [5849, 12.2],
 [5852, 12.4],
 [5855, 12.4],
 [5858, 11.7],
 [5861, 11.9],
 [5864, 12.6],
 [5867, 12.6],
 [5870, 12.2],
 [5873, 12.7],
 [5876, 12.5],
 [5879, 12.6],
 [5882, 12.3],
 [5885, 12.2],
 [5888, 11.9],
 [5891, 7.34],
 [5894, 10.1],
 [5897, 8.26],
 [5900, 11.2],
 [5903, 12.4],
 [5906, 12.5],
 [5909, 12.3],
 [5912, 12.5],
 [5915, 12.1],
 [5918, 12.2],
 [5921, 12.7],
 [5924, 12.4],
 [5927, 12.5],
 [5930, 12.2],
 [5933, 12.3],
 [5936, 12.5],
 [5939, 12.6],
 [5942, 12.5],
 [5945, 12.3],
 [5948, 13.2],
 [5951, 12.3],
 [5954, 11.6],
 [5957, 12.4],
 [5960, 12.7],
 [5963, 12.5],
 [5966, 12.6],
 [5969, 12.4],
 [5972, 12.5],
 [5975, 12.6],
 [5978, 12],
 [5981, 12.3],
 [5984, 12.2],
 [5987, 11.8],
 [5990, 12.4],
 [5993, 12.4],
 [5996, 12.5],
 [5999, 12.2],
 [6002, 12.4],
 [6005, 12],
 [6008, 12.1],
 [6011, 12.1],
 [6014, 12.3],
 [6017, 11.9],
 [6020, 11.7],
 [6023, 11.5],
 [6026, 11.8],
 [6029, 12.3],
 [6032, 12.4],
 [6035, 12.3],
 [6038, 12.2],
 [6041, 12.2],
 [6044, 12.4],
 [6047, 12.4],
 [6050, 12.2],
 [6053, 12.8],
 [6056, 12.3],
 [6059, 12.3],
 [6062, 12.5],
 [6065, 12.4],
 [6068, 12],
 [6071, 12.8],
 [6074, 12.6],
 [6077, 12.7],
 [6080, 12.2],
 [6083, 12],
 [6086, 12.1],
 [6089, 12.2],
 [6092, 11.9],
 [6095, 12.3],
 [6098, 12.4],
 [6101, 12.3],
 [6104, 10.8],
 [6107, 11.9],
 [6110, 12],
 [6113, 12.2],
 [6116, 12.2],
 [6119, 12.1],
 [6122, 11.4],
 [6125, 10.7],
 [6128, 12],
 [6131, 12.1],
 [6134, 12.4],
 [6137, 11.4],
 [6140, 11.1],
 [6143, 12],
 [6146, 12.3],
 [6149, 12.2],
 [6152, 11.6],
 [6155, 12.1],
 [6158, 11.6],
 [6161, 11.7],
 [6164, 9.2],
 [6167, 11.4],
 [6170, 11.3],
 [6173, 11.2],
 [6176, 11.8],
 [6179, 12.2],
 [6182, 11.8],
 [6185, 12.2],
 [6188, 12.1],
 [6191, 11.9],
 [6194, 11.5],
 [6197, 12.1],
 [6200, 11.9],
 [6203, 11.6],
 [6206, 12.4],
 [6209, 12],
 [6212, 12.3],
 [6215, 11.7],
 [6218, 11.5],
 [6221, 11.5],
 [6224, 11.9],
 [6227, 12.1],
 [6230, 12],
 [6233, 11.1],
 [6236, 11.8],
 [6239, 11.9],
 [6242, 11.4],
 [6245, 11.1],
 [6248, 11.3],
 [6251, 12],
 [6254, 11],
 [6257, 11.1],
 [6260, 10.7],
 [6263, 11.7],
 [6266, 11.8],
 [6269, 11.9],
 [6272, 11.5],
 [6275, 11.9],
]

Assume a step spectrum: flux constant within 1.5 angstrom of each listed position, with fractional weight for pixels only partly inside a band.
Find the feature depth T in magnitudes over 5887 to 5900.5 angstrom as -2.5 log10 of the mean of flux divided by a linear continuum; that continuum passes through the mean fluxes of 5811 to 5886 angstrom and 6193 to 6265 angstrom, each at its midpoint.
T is 0.277 mag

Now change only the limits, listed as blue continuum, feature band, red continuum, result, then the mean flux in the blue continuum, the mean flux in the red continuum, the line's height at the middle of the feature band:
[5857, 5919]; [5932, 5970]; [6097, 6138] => -0.06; 11.7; 11.8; 11.8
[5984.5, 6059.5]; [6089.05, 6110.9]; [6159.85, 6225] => 0.00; 12.2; 11.7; 12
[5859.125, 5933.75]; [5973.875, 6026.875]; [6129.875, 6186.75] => -0.03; 11.9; 11.7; 11.8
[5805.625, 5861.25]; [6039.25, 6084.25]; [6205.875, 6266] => -0.04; 12.5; 11.6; 12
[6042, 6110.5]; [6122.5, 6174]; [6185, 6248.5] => 0.04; 12.2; 11.8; 12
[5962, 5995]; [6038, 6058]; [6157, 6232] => -0.02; 12.3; 11.7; 12.1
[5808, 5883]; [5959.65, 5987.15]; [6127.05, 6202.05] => -0.02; 12.5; 11.7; 12.2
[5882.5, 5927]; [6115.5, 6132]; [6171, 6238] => 0.00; 11.5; 11.8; 11.7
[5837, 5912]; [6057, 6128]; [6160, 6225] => -0.03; 11.9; 11.7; 11.7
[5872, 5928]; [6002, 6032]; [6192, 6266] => -0.03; 11.7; 11.7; 11.7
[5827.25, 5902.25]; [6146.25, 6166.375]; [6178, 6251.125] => 0.03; 11.9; 11.8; 11.8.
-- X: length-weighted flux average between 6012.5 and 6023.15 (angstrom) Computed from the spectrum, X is 11.9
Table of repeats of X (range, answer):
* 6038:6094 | 12.3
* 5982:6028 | 12.1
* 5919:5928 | 12.5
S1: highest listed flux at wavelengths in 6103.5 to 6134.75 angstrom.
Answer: 12.4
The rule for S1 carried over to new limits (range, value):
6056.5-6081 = 12.8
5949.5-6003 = 12.7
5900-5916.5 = 12.5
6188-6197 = 12.1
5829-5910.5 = 12.9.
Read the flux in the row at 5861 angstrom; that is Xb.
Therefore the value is 11.9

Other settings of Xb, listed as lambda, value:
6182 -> 11.8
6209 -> 12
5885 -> 12.2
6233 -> 11.1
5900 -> 11.2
